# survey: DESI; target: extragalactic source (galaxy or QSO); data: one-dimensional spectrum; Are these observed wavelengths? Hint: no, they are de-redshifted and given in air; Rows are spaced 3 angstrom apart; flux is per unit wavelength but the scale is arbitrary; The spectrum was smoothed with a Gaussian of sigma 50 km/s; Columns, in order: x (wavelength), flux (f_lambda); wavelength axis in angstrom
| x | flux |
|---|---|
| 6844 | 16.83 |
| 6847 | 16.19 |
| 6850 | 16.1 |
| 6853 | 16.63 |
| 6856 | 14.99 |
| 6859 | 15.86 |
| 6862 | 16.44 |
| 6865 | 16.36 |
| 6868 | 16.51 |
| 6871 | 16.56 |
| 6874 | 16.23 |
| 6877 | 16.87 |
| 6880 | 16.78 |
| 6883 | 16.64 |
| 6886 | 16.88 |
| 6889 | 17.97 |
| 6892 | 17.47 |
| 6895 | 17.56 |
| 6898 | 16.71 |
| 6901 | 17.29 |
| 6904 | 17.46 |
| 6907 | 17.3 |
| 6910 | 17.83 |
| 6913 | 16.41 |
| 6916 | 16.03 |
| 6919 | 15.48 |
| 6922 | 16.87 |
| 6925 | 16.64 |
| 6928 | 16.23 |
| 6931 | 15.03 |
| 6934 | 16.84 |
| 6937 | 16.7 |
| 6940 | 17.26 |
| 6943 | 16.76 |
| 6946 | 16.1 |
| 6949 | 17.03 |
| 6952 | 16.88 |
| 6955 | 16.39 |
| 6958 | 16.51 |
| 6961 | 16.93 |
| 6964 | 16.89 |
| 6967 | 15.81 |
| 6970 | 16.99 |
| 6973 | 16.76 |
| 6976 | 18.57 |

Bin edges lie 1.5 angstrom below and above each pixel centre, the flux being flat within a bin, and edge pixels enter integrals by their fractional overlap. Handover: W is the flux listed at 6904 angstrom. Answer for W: 17.46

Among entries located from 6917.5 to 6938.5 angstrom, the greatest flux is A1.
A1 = 16.87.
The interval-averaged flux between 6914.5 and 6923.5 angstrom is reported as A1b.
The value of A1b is 16.1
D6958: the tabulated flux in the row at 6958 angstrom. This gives 16.51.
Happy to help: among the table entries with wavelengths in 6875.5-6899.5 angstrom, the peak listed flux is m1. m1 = 17.97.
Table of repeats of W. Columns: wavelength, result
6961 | 16.93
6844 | 16.83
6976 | 18.57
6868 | 16.51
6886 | 16.88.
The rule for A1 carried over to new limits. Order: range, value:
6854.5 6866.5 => 16.44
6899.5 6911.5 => 17.83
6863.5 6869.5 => 16.51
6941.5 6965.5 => 17.03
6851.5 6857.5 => 16.63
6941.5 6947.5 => 16.76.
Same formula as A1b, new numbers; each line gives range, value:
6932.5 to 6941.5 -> 16.9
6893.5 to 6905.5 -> 17.3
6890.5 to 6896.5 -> 17.5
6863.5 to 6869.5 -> 16.4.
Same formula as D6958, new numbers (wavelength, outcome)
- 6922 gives 16.87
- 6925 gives 16.64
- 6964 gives 16.89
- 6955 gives 16.39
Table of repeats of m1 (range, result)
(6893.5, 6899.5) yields 17.56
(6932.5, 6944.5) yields 17.26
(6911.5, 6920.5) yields 16.41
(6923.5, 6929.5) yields 16.64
